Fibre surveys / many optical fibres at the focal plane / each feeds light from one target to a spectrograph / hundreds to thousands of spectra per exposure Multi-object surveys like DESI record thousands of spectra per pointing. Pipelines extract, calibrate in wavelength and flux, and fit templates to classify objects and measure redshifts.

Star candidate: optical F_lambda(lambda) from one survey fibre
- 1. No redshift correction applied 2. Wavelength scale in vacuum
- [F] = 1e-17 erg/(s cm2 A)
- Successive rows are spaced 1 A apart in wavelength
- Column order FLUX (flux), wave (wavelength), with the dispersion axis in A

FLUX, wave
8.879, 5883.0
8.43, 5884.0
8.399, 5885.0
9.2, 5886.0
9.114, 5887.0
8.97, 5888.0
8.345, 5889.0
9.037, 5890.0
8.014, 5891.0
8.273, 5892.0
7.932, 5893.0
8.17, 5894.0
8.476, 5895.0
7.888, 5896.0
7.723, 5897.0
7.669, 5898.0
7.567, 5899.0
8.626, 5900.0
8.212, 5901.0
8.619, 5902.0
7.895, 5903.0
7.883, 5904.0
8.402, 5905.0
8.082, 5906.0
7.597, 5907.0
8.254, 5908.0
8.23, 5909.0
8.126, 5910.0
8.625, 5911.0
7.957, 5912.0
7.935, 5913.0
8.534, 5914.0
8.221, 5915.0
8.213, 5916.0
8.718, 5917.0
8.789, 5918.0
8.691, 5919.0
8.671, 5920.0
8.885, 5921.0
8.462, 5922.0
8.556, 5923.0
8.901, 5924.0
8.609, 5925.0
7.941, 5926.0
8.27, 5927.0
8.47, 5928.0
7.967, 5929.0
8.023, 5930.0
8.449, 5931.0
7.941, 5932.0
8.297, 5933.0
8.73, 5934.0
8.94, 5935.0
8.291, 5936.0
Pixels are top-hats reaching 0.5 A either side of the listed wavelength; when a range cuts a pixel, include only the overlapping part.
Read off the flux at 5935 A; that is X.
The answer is 8.94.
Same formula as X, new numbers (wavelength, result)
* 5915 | 8.221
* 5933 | 8.297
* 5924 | 8.901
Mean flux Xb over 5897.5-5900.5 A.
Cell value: 7.95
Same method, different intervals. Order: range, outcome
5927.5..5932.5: 8.17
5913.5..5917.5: 8.42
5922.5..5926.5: 8.5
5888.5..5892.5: 8.42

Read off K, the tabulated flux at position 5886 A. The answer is 9.2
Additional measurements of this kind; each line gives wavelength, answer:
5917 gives 8.718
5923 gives 8.556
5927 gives 8.27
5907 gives 7.597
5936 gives 8.291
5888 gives 8.97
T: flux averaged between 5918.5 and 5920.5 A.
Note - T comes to 8.68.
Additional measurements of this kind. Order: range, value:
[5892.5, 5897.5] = 8.04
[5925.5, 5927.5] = 8.11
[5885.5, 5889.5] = 8.91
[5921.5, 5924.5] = 8.64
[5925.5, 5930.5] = 8.13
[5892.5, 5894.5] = 8.05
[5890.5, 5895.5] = 8.17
